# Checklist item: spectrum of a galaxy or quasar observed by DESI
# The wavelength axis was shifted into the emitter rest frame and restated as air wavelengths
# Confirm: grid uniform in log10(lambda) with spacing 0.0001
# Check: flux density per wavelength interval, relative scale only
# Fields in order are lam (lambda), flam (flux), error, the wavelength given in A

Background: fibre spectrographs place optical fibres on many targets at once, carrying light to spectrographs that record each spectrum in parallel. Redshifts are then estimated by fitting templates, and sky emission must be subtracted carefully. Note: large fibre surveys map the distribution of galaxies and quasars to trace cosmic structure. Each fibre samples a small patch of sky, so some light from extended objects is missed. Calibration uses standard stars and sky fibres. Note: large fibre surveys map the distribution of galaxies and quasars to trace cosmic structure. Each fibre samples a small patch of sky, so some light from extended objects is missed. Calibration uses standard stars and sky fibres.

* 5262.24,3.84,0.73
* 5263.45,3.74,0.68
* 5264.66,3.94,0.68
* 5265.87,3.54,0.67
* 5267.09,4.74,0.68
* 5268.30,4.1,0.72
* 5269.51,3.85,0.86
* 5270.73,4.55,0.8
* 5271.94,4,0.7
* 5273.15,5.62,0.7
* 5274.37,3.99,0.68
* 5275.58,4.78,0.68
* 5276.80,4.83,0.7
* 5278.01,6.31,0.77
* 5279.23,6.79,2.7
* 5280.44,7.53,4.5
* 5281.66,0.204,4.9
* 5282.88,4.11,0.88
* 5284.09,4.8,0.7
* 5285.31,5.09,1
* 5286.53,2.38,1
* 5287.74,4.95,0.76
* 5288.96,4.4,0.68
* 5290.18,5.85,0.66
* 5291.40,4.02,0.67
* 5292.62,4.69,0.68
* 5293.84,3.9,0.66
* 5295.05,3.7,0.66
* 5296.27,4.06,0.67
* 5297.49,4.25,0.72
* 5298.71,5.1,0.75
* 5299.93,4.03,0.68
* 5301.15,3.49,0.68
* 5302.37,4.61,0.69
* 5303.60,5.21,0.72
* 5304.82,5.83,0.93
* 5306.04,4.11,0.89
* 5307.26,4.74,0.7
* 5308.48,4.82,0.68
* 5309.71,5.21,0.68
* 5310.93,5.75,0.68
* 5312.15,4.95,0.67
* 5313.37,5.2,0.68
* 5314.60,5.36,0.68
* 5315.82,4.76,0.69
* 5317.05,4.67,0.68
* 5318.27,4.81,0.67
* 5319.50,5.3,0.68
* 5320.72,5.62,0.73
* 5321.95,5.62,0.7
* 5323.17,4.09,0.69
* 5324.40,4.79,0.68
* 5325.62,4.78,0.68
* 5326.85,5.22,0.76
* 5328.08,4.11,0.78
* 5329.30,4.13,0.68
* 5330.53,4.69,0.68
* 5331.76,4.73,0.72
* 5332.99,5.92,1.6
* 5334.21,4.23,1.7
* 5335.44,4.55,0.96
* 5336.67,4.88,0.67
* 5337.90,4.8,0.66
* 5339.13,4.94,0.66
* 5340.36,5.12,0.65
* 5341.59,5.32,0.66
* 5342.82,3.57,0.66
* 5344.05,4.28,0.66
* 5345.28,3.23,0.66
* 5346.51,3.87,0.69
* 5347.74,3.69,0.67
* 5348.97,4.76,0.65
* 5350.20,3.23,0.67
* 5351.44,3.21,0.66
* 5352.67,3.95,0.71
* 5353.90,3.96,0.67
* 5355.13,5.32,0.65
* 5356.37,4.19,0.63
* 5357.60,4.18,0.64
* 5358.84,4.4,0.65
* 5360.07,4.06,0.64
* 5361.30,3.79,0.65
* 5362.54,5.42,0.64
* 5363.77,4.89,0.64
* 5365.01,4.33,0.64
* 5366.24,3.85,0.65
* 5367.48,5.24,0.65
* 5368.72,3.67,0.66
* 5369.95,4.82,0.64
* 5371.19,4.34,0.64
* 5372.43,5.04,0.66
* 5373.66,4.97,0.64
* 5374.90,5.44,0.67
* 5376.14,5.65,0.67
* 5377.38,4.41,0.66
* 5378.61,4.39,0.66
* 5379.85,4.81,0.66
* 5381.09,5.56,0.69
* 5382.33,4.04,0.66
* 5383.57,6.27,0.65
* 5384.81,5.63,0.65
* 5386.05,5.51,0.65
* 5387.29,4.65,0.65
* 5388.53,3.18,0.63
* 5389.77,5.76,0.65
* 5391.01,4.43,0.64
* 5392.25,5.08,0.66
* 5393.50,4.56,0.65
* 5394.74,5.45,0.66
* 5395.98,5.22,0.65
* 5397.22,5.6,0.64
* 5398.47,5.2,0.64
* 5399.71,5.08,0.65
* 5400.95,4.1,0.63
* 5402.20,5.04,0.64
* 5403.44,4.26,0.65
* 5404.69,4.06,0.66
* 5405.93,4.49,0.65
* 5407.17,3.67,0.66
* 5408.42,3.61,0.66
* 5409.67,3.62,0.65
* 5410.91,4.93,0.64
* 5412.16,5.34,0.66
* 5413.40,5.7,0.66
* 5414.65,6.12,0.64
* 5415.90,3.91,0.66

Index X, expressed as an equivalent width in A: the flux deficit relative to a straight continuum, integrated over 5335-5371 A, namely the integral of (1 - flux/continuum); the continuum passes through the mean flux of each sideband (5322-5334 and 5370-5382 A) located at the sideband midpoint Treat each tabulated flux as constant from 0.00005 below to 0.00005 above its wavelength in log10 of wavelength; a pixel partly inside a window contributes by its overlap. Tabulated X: 3.8 A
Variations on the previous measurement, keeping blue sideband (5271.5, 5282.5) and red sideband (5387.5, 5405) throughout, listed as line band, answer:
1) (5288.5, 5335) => 1.01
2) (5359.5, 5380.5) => 0.69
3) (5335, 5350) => 1.41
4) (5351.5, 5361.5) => 1.31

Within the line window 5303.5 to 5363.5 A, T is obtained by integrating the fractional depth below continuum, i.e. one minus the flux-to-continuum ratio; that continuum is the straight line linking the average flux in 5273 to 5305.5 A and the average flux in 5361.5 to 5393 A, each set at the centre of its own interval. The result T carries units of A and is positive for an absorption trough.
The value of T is 1.00 A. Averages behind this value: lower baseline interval 4.6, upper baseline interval 4.84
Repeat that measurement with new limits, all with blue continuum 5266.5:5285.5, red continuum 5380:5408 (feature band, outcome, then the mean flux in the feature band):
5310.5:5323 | -1.1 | 5.16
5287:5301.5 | 1.1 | 4.37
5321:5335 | 0.0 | 4.77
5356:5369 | 1.1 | 4.39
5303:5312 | -0.7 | 5.09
